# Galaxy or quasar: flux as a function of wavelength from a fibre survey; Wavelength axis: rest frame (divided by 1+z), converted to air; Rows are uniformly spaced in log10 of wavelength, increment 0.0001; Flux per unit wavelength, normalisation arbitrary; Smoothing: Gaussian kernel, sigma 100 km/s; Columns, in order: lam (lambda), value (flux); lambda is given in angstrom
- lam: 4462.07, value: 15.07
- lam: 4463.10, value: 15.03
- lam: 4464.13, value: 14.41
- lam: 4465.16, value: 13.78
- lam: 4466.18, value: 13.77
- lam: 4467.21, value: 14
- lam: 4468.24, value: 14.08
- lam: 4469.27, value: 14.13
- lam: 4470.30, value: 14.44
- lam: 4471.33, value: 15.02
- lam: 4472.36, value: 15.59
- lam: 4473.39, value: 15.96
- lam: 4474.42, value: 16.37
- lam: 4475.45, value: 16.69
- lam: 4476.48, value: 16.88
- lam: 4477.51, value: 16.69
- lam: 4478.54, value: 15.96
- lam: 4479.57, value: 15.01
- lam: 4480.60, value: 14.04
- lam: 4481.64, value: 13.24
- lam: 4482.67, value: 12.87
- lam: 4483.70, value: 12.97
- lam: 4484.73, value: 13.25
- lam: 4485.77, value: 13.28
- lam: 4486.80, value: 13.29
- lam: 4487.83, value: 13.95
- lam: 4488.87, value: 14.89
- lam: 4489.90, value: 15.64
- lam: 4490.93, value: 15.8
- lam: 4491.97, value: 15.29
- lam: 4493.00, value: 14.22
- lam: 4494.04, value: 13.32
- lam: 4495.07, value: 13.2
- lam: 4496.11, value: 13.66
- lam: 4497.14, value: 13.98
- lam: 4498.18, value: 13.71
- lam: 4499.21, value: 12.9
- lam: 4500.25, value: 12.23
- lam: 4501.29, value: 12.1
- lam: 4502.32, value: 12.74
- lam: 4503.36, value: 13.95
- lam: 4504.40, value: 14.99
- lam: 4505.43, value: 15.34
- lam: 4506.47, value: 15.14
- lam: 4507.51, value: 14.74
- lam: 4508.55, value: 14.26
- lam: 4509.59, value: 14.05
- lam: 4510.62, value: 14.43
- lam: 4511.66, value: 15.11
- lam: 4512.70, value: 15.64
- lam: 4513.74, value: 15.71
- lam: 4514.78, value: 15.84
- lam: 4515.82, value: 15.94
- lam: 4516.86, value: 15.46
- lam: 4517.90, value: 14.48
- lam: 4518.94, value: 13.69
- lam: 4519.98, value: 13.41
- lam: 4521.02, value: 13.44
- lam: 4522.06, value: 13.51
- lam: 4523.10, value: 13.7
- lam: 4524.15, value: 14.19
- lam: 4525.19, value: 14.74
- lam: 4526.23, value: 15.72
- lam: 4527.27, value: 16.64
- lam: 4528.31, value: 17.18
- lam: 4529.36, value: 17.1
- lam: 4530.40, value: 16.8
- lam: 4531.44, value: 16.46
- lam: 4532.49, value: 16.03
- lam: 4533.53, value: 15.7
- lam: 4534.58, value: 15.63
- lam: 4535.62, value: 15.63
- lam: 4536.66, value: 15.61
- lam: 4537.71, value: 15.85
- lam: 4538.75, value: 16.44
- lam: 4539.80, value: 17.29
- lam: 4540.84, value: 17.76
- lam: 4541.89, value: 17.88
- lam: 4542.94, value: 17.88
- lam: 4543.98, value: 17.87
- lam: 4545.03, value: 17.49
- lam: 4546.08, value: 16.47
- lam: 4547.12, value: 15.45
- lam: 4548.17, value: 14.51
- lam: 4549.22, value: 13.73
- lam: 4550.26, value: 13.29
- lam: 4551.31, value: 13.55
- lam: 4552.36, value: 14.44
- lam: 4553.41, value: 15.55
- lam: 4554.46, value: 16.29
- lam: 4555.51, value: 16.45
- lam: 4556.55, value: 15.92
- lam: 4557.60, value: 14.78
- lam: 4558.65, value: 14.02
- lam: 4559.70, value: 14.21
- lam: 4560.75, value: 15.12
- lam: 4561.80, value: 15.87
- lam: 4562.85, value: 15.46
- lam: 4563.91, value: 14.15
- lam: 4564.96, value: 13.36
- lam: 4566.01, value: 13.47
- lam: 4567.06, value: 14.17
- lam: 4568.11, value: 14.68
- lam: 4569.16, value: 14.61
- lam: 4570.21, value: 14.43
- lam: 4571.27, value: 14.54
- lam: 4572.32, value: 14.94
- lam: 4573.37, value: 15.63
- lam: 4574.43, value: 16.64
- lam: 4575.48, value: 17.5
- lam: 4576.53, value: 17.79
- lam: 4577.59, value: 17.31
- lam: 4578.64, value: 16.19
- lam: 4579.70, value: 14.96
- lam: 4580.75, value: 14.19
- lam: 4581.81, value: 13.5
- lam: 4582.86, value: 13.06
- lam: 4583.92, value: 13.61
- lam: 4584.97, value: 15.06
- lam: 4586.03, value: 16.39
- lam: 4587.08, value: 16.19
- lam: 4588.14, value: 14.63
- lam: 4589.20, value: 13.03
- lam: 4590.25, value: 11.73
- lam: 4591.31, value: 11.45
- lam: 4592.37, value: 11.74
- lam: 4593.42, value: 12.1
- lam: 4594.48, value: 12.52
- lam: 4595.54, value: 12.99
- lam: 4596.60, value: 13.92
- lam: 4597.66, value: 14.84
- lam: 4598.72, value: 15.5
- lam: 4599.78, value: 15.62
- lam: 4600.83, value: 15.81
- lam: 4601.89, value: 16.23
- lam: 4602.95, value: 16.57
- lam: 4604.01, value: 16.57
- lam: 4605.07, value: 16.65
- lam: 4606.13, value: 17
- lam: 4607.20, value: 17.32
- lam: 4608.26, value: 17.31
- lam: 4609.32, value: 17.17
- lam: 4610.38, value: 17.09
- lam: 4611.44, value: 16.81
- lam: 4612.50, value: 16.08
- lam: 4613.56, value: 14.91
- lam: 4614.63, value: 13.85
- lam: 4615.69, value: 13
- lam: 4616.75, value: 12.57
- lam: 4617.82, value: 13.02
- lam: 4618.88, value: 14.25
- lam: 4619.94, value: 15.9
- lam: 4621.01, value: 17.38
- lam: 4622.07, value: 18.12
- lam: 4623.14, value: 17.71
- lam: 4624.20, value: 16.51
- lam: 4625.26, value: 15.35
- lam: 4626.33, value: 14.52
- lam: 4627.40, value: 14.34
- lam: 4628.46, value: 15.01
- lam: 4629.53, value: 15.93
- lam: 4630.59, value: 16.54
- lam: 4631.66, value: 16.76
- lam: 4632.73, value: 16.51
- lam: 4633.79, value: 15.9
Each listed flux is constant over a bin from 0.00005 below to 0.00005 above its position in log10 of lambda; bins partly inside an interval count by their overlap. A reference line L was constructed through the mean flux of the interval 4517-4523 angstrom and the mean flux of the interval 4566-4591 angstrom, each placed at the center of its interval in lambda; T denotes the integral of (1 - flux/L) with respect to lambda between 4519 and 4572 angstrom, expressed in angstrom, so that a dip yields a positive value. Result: -3.9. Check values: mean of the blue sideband 13.8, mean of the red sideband 14.9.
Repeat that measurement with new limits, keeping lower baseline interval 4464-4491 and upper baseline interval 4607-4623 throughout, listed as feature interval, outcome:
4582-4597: 1.96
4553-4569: 0.40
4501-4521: 0.43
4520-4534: -0.36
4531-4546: -1.56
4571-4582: -0.33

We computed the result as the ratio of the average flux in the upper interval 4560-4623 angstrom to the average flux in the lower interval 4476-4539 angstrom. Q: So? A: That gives 1.0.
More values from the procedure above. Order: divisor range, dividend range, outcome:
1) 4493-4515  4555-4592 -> 1.05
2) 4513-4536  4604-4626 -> 1.04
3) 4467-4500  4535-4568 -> 1.07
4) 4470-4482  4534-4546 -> 1.08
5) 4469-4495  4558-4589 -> 1.02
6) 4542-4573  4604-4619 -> 1.03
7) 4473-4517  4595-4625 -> 1.08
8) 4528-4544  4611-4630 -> 0.92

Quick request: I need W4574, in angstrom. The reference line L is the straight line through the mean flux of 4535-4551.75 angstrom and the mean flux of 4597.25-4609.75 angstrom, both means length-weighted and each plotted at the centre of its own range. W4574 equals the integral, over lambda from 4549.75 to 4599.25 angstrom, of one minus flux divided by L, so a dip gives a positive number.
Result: 5.0 angstrom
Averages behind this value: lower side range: 16.1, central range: 14.6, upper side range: 16.4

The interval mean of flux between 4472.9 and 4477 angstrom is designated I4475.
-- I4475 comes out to 16.5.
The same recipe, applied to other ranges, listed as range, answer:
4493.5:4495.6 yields 13.2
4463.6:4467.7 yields 14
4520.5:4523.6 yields 13.6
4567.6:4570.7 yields 14.6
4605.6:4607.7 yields 17.1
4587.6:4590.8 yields 13.1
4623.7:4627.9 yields 15.2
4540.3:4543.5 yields 17.9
